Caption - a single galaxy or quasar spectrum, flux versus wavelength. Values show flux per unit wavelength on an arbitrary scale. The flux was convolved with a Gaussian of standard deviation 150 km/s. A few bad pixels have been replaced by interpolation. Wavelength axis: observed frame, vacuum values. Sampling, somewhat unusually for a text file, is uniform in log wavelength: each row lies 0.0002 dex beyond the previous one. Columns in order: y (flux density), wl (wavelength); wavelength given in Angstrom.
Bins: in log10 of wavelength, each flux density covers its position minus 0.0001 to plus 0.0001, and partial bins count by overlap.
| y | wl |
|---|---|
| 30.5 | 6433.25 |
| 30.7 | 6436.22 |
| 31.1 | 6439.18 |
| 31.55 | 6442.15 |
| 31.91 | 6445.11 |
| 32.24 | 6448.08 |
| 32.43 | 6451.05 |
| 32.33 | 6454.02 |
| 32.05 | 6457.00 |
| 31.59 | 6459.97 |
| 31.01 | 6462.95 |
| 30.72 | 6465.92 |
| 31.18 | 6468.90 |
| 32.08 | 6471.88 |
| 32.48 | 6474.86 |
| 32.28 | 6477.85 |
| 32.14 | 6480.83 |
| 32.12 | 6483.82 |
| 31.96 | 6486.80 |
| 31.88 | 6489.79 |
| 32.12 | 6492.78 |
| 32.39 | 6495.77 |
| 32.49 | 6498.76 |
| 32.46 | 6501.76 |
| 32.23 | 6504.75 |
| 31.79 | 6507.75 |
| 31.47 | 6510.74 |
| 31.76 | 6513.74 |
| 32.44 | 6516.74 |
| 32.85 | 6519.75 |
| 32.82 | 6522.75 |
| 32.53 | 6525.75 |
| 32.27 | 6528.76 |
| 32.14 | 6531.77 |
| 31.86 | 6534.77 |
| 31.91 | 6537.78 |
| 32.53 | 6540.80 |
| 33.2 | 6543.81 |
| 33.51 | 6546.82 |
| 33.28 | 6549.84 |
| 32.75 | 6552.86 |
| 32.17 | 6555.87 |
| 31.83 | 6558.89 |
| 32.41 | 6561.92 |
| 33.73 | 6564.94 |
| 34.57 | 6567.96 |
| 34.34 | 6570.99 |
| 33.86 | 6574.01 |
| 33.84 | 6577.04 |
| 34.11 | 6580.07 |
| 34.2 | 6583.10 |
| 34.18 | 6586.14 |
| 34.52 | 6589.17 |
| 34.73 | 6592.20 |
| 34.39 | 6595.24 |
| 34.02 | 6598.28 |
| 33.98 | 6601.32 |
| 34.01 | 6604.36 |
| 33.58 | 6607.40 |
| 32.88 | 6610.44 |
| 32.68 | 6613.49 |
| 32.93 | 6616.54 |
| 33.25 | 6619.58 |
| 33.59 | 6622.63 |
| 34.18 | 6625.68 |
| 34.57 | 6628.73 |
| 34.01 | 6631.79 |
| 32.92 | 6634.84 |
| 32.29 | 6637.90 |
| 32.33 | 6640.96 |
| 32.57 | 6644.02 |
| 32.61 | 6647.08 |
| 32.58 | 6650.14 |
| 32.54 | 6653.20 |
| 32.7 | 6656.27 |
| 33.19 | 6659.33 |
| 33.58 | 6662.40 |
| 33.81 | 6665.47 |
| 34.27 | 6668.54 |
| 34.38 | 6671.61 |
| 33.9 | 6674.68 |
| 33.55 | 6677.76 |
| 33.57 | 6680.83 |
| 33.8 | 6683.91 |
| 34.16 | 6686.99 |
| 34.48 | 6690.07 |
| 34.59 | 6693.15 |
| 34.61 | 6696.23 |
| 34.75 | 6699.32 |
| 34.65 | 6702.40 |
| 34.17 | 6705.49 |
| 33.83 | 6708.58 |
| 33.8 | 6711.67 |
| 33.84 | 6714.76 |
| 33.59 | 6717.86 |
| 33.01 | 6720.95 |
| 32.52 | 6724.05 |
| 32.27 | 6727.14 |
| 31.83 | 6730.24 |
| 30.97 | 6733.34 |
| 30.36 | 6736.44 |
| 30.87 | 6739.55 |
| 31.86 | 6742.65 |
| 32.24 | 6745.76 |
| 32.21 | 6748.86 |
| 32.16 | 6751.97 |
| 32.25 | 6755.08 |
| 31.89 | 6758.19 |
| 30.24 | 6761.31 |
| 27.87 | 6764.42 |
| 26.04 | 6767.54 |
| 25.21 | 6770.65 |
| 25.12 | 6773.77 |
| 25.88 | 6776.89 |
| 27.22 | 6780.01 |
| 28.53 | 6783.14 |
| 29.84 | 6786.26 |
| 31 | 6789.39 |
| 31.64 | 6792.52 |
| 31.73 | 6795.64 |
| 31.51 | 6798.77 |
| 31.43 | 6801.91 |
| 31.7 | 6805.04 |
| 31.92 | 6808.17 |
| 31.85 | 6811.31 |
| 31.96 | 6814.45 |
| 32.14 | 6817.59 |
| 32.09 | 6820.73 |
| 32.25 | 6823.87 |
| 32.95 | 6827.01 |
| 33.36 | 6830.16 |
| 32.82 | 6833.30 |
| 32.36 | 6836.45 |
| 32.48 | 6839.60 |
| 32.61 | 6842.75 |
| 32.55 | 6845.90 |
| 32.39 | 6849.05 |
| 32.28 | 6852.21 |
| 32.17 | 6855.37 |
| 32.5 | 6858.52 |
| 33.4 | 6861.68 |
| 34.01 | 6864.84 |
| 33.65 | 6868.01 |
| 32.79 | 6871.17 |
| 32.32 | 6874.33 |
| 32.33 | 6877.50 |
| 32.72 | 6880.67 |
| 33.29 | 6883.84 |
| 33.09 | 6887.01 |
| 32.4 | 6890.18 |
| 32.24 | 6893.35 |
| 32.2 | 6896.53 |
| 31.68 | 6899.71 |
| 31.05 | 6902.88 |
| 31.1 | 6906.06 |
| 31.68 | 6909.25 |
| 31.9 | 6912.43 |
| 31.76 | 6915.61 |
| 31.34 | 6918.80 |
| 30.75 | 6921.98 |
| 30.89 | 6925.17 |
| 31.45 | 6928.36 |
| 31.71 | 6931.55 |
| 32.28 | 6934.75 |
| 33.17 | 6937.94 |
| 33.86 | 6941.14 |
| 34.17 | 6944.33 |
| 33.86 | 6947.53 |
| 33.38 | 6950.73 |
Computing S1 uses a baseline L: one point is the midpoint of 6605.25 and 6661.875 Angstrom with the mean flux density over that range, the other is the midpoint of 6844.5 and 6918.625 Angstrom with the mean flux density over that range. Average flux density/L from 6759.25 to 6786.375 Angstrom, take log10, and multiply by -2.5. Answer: 0.20 mag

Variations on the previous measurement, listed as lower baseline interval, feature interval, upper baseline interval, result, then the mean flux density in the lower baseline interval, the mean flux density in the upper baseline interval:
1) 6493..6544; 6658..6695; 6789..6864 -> -0.06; 32.3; 32.3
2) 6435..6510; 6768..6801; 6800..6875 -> 0.13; 31.9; 32.5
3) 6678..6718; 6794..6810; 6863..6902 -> 0.06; 34.1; 32.7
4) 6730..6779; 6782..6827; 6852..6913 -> -0.02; 29.7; 32.5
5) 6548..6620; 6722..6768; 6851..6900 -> 0.07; 33.6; 32.7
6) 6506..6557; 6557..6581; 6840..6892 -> -0.04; 32.4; 32.8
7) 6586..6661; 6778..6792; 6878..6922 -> 0.12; 33.4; 32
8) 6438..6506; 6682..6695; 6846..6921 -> -0.07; 31.9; 32.4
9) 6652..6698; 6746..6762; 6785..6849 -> 0.03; 33.8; 32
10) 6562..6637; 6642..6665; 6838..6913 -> 0.02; 33.8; 32.5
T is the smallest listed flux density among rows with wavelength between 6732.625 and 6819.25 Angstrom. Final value 25.12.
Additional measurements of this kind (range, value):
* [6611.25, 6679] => 32.29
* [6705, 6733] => 31.83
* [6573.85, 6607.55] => 33.58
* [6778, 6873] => 27.22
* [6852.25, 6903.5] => 31.05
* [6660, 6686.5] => 33.55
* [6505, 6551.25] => 31.47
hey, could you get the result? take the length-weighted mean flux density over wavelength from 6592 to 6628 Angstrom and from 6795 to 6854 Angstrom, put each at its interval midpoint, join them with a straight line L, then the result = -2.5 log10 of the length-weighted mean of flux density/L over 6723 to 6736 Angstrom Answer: 0.04 mag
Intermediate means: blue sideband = 33.7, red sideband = 32.2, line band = 31.8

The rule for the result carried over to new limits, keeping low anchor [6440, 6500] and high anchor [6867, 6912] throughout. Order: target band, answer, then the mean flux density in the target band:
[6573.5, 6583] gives -0.06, 34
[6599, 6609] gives -0.06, 33.9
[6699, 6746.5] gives -0.02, 32.7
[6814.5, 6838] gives -0.01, 32.5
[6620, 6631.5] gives -0.06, 34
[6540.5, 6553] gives -0.04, 33.1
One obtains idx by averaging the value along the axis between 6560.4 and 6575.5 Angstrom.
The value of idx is 33.8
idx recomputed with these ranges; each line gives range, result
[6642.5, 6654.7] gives 32.6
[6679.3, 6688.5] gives 33.8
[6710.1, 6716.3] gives 33.8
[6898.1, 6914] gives 31.5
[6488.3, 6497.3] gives 32.1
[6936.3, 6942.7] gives 33.5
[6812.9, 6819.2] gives 32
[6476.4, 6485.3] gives 32.2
